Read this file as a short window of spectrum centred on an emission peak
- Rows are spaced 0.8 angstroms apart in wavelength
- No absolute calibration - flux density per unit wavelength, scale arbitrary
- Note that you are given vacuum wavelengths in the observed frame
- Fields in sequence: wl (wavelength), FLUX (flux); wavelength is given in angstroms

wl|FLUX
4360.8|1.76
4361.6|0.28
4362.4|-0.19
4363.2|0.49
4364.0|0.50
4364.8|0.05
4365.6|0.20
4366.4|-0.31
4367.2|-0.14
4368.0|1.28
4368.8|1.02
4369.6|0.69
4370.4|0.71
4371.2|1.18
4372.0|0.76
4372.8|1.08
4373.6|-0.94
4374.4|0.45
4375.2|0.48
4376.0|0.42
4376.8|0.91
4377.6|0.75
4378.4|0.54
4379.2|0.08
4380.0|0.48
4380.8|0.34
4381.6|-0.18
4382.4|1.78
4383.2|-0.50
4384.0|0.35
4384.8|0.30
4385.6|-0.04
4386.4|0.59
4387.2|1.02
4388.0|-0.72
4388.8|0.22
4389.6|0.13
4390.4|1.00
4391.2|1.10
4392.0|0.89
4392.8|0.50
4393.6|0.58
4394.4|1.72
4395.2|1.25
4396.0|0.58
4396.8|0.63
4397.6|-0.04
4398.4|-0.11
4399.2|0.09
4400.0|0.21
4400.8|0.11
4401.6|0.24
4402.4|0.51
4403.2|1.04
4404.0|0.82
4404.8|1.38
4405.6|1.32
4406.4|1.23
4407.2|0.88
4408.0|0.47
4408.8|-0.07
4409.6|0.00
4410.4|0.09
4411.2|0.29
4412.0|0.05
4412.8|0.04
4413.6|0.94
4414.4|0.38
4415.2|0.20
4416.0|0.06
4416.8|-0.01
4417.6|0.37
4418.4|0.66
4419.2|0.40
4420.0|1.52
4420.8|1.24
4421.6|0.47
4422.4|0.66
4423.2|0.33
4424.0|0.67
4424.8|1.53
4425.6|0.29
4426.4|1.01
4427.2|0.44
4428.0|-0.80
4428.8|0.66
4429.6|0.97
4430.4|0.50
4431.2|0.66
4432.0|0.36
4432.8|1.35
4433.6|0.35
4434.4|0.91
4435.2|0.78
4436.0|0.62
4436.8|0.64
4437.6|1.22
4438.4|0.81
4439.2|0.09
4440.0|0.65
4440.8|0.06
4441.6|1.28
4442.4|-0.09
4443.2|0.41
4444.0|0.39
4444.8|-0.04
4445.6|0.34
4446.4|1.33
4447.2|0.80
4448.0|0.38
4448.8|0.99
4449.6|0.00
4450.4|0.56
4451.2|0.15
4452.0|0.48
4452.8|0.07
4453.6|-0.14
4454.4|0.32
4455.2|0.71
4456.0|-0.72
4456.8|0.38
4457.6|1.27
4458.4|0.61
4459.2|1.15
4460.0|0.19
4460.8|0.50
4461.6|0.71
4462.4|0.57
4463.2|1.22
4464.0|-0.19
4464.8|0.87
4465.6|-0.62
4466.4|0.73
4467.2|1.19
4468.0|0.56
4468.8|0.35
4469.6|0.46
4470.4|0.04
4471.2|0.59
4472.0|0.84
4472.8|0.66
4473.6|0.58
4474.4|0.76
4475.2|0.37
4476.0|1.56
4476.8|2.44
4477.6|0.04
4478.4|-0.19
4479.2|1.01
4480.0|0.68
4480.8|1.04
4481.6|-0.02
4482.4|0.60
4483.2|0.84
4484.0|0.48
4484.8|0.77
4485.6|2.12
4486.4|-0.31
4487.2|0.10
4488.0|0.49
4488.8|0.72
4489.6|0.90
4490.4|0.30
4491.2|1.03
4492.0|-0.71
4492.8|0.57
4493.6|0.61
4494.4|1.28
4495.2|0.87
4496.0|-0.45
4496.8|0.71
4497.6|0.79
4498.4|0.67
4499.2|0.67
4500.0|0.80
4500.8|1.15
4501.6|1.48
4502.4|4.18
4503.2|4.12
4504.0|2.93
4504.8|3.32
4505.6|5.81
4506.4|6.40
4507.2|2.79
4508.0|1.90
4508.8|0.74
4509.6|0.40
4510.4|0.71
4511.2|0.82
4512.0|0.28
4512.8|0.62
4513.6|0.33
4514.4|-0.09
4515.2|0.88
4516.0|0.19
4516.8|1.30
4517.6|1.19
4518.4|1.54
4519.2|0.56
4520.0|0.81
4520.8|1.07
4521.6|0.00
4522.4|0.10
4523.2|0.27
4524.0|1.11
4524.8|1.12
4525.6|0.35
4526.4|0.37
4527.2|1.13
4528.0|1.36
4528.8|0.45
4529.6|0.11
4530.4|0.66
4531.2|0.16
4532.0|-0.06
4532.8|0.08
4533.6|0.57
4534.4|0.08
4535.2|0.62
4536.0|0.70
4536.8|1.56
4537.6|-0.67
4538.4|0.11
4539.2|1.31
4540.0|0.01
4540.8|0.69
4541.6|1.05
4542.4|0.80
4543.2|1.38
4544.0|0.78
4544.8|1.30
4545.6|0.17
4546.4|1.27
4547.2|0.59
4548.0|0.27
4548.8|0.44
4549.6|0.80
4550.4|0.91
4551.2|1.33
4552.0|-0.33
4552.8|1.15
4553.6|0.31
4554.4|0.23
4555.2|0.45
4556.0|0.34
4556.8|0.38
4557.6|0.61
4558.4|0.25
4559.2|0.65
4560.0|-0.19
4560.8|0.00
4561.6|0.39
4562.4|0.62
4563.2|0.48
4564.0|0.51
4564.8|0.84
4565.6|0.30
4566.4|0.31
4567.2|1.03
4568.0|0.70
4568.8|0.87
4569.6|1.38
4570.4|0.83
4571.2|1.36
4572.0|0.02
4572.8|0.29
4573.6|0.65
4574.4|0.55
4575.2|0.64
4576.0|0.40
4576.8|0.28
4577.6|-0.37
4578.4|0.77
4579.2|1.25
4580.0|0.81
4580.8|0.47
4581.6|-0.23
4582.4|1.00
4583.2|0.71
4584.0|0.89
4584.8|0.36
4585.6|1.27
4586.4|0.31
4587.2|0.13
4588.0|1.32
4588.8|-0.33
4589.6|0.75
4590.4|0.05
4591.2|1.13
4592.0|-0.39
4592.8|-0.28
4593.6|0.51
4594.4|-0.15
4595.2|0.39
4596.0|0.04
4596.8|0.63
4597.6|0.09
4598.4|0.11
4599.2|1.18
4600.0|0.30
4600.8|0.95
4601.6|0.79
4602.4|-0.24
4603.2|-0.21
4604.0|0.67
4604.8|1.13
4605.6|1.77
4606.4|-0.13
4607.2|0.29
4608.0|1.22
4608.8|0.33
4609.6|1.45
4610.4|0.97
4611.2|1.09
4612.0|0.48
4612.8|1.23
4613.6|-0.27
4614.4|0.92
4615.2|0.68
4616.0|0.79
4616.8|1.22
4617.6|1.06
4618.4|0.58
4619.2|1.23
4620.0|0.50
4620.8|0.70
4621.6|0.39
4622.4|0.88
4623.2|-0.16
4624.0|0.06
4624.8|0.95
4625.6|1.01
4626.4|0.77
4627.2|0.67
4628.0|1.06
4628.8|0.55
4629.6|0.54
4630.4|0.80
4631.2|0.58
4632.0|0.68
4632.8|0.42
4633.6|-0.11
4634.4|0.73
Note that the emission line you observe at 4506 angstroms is [O II] 3727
